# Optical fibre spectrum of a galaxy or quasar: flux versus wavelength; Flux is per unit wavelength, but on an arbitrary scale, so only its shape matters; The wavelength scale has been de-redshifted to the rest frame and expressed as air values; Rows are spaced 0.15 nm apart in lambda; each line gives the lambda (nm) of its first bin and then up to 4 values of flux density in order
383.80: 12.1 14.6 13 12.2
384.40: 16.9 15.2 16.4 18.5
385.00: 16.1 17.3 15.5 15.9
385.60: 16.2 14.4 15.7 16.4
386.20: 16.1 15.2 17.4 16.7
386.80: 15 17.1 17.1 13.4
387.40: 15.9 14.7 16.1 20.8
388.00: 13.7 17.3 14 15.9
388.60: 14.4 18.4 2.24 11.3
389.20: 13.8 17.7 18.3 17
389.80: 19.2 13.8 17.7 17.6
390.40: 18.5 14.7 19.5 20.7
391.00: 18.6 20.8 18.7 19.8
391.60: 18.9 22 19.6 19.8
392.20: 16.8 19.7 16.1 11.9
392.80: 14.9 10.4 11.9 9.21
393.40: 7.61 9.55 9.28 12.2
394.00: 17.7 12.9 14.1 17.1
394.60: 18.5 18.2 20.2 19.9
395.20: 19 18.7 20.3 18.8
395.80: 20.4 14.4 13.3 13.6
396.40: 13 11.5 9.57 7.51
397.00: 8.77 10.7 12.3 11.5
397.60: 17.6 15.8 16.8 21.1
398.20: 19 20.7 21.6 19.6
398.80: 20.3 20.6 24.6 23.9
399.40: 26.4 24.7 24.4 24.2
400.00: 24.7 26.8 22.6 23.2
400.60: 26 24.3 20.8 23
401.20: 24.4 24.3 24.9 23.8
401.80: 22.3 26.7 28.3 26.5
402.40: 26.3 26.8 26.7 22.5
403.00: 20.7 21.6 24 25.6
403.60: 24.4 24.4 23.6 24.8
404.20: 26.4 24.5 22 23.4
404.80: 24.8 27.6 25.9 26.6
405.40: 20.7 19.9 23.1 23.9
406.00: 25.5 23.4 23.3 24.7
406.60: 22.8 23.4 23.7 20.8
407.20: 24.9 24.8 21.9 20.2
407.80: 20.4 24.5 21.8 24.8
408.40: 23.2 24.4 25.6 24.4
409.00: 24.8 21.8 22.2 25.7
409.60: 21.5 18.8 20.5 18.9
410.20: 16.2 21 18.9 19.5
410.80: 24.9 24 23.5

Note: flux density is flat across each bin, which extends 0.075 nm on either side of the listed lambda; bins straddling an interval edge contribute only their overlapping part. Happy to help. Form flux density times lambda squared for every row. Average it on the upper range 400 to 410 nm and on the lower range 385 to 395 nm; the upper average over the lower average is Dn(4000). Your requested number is 1.6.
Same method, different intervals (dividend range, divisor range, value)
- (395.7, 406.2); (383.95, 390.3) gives 1.48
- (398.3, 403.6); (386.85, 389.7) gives 1.68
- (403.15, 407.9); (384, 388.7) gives 1.65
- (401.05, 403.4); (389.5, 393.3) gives 1.51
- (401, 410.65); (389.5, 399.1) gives 1.52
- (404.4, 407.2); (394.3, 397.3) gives 1.62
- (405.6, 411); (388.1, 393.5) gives 1.54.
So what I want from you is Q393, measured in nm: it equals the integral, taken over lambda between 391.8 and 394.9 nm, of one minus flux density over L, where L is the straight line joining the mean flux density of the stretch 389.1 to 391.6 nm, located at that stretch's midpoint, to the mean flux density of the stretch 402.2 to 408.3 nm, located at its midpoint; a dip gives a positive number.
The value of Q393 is 0.73 nm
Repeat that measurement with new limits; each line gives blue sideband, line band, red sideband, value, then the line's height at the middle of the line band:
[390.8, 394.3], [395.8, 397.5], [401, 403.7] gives 0.65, 19.3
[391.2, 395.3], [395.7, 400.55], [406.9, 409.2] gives 0.02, 18.3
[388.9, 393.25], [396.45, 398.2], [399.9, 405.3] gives 0.65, 21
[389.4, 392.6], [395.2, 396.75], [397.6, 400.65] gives 0.38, 20.7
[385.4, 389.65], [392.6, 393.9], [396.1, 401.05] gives 0.49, 17.3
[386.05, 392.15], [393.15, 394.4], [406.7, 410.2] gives 0.45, 18.1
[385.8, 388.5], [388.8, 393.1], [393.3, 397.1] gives -0.39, 15.3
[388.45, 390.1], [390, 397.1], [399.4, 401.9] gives 0.86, 18.3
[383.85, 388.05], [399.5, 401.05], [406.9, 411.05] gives -0.33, 19.8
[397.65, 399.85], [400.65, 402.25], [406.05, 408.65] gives -0.18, 22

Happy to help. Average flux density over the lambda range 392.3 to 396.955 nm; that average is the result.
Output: 14.5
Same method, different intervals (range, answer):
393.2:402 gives 18.5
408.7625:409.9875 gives 22.5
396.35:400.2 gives 18.4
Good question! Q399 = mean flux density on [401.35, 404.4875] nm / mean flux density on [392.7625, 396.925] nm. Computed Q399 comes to 1.71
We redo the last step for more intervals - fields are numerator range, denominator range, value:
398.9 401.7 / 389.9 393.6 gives 1.47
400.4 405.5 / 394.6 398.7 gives 1.52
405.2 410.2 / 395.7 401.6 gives 1.18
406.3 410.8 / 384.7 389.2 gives 1.44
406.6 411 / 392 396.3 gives 1.45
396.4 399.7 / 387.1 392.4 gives 1.03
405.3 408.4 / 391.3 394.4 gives 1.55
